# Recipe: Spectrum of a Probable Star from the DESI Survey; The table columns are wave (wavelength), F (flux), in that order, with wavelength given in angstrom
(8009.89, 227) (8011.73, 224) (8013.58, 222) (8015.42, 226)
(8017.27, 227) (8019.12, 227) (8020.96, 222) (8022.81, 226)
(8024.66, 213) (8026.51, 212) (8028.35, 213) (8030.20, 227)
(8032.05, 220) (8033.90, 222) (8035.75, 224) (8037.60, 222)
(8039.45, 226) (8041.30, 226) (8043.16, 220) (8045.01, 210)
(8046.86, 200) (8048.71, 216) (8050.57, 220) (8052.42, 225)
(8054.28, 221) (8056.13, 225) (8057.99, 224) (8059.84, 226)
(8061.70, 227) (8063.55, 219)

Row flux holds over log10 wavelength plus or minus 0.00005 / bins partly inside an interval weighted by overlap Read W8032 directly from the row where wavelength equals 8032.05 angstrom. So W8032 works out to 220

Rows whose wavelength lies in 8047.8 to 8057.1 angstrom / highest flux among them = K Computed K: 225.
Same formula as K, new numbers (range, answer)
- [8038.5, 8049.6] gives 226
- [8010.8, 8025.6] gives 227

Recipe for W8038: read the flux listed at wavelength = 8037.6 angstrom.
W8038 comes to 222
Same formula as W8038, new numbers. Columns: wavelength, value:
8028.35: 213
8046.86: 200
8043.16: 220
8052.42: 225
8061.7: 227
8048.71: 216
